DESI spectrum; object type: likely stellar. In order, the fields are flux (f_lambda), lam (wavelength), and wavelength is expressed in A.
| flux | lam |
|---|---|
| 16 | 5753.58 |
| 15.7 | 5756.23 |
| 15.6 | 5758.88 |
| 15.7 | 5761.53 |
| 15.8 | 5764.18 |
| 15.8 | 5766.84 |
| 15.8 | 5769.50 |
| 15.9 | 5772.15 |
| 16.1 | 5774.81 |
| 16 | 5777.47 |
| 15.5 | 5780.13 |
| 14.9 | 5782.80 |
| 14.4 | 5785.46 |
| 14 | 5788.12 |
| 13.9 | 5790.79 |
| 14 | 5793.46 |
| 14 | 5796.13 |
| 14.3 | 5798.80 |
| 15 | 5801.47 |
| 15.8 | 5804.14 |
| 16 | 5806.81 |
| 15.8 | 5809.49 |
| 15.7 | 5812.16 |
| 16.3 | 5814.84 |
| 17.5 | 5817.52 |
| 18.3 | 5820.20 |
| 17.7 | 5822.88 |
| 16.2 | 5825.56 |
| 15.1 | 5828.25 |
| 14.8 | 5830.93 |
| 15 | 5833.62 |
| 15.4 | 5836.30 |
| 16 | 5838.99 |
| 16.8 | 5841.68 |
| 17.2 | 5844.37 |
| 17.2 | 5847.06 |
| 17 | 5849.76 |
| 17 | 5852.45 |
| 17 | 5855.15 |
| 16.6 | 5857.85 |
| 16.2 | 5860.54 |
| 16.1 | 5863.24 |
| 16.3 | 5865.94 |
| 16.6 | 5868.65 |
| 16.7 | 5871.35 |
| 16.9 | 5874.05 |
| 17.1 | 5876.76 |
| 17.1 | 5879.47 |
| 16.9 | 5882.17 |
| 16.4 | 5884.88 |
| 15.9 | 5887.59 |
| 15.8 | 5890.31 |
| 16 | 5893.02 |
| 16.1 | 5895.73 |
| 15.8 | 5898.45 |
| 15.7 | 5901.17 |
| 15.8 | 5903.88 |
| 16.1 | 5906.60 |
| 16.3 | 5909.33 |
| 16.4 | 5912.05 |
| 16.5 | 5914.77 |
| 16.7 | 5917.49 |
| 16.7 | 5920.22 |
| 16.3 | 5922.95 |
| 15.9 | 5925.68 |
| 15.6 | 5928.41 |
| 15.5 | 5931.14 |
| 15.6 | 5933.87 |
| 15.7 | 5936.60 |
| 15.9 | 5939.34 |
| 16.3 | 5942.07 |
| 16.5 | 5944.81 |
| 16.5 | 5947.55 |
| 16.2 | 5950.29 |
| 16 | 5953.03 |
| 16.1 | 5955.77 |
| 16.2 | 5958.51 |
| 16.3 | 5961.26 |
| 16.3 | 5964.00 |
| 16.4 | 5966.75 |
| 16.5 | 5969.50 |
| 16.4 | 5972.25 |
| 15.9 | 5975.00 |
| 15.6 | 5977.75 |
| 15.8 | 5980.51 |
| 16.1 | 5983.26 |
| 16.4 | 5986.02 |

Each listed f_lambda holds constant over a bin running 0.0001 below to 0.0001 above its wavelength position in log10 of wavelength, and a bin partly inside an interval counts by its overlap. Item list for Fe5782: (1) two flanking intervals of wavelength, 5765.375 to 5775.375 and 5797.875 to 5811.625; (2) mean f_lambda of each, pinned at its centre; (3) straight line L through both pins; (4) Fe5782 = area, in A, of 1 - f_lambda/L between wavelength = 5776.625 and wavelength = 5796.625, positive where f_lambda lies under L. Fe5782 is 1.40 A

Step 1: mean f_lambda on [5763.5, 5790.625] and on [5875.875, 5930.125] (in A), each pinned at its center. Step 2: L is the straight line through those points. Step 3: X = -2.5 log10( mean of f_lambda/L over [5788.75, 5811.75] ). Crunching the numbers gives 0.05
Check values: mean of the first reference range 15.3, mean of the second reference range 16.2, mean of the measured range 14.9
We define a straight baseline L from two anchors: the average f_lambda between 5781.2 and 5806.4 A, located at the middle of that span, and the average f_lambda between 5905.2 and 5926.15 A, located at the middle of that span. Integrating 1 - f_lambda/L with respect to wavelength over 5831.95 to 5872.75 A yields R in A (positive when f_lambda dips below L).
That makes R -2.7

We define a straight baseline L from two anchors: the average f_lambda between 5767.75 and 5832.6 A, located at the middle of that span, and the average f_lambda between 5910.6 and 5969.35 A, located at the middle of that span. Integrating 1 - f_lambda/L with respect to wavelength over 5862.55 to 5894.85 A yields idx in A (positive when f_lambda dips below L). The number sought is -1.2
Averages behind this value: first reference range 15.5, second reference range 16.2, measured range 16.5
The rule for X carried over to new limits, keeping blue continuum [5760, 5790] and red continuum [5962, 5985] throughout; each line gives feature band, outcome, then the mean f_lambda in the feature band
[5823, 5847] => -0.02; 16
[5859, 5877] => -0.05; 16.5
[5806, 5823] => -0.08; 16.7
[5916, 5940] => 0.00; 16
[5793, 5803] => 0.08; 14.4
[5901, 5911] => -0.01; 16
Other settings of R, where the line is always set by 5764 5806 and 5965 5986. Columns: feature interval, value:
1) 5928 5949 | -0.07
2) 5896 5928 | -0.84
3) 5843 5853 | -1.10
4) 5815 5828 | -1.58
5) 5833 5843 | -0.32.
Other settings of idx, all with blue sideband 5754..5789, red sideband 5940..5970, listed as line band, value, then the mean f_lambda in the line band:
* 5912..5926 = -0.3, 16.5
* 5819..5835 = -0.4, 16.2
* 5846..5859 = -0.9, 16.9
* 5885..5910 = 0.1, 16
